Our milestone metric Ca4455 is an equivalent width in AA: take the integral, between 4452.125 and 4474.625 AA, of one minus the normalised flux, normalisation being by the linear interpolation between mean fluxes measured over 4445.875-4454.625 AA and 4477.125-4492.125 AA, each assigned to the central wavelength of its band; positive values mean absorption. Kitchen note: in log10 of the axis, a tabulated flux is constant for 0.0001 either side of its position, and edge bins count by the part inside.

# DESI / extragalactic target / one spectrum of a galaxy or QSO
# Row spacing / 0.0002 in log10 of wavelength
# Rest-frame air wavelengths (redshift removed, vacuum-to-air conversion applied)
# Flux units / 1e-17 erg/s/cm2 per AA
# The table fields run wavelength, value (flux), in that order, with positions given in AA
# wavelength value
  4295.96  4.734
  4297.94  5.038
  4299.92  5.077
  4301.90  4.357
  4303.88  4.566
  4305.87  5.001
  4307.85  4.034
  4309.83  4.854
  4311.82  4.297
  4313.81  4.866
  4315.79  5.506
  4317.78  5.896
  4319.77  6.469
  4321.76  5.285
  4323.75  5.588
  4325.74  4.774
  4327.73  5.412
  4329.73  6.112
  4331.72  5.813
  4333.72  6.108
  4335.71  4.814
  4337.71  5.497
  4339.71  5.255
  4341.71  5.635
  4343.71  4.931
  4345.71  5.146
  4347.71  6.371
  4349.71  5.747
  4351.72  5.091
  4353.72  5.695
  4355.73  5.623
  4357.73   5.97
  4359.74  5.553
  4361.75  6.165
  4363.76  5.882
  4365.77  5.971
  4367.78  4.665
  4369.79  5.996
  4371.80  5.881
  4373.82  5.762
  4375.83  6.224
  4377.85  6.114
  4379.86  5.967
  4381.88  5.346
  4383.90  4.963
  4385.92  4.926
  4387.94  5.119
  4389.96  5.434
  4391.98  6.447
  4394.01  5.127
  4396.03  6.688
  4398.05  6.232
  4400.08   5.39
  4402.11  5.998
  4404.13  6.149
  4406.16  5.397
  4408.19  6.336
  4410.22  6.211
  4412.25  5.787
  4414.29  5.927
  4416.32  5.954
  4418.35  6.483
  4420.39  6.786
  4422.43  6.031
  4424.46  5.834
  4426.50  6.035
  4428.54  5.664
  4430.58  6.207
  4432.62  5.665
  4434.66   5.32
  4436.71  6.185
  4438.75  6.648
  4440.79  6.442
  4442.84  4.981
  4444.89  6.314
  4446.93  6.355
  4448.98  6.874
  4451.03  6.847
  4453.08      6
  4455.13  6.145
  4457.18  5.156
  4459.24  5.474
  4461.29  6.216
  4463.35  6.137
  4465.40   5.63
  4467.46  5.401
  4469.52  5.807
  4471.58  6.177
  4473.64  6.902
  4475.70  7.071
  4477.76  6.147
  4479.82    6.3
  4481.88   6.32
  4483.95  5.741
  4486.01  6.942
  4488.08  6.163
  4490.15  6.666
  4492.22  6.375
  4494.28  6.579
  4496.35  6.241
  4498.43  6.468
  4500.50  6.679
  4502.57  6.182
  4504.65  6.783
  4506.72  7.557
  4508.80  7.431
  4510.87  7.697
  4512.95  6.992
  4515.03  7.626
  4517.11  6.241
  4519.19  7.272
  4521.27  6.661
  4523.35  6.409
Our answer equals 1.8 AA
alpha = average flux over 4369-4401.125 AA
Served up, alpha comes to 5.72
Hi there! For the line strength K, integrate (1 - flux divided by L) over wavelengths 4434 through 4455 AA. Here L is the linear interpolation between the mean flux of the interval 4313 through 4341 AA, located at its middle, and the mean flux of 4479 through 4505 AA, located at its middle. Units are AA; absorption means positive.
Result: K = -0.18 AA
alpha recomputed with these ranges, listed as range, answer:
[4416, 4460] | 6.07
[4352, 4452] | 5.9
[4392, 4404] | 5.95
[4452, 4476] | 5.98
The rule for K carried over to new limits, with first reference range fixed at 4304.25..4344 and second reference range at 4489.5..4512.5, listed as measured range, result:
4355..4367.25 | -0.4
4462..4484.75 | 1.4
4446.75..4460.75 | 0.6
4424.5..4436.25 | 0.8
